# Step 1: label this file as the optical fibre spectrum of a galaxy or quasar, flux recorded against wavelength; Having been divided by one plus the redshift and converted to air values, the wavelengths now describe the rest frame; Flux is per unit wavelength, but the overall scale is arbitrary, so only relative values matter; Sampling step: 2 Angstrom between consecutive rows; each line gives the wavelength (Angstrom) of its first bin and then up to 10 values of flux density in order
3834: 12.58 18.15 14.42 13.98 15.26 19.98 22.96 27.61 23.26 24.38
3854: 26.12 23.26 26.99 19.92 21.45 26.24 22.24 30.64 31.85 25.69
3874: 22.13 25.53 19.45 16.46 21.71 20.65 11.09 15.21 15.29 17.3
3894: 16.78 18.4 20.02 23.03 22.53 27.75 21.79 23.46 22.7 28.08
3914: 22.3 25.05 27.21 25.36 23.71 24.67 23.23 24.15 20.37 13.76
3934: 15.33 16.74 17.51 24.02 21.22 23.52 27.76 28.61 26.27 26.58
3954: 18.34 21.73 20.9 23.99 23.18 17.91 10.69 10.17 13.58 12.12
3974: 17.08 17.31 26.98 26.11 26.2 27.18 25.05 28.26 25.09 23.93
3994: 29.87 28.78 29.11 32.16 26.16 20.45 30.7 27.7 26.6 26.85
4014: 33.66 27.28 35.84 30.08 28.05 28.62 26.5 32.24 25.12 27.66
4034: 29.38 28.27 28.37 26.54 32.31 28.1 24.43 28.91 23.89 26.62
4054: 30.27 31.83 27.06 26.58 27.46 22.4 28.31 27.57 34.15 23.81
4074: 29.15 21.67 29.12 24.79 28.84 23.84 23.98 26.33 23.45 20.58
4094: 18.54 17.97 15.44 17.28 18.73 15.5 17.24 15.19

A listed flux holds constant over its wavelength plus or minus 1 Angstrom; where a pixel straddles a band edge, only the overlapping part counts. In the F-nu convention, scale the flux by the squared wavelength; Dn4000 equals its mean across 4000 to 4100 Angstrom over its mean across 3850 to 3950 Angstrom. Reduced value 1.29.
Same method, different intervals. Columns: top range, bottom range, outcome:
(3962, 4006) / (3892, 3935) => 1.06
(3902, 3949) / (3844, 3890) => 1.04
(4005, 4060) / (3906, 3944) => 1.36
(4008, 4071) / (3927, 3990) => 1.40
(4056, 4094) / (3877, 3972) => 1.35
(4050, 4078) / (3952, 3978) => 1.60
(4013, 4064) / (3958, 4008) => 1.27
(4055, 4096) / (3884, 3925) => 1.30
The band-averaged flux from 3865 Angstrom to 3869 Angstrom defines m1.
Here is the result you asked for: 26.4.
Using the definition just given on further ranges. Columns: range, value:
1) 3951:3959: 21.9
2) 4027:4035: 28.6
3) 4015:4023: 30.3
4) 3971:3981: 19.9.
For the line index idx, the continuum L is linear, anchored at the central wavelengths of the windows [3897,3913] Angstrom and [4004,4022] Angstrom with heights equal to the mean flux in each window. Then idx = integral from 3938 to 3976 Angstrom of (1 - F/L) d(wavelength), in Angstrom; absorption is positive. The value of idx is 8.6 Angstrom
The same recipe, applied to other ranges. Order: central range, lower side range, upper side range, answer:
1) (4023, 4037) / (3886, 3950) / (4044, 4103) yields -2.4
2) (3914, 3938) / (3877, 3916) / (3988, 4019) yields 0.9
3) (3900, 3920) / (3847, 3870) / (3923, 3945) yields -2.4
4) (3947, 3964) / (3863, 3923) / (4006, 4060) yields 1.2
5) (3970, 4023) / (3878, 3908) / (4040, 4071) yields -2.9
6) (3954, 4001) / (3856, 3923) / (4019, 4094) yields 4.7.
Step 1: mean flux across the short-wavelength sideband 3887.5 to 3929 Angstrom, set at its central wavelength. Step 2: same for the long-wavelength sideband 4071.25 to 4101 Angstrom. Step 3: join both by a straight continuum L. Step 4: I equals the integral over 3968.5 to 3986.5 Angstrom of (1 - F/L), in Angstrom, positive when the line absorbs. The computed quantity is 1.4 Angstrom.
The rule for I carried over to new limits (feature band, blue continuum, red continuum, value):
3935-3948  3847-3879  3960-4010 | 0.8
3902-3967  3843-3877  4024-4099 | 7.3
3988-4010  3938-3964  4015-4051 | -0.9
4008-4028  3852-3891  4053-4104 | -4.6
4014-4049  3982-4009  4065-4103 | -4.0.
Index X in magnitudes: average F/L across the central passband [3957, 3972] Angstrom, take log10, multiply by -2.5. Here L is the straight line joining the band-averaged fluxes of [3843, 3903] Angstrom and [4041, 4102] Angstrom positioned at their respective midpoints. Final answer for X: 0.361 mag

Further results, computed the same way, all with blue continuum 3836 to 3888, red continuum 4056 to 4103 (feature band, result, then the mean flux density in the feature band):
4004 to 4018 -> -0.21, 28.7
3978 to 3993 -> -0.12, 26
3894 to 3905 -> 0.03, 21.8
